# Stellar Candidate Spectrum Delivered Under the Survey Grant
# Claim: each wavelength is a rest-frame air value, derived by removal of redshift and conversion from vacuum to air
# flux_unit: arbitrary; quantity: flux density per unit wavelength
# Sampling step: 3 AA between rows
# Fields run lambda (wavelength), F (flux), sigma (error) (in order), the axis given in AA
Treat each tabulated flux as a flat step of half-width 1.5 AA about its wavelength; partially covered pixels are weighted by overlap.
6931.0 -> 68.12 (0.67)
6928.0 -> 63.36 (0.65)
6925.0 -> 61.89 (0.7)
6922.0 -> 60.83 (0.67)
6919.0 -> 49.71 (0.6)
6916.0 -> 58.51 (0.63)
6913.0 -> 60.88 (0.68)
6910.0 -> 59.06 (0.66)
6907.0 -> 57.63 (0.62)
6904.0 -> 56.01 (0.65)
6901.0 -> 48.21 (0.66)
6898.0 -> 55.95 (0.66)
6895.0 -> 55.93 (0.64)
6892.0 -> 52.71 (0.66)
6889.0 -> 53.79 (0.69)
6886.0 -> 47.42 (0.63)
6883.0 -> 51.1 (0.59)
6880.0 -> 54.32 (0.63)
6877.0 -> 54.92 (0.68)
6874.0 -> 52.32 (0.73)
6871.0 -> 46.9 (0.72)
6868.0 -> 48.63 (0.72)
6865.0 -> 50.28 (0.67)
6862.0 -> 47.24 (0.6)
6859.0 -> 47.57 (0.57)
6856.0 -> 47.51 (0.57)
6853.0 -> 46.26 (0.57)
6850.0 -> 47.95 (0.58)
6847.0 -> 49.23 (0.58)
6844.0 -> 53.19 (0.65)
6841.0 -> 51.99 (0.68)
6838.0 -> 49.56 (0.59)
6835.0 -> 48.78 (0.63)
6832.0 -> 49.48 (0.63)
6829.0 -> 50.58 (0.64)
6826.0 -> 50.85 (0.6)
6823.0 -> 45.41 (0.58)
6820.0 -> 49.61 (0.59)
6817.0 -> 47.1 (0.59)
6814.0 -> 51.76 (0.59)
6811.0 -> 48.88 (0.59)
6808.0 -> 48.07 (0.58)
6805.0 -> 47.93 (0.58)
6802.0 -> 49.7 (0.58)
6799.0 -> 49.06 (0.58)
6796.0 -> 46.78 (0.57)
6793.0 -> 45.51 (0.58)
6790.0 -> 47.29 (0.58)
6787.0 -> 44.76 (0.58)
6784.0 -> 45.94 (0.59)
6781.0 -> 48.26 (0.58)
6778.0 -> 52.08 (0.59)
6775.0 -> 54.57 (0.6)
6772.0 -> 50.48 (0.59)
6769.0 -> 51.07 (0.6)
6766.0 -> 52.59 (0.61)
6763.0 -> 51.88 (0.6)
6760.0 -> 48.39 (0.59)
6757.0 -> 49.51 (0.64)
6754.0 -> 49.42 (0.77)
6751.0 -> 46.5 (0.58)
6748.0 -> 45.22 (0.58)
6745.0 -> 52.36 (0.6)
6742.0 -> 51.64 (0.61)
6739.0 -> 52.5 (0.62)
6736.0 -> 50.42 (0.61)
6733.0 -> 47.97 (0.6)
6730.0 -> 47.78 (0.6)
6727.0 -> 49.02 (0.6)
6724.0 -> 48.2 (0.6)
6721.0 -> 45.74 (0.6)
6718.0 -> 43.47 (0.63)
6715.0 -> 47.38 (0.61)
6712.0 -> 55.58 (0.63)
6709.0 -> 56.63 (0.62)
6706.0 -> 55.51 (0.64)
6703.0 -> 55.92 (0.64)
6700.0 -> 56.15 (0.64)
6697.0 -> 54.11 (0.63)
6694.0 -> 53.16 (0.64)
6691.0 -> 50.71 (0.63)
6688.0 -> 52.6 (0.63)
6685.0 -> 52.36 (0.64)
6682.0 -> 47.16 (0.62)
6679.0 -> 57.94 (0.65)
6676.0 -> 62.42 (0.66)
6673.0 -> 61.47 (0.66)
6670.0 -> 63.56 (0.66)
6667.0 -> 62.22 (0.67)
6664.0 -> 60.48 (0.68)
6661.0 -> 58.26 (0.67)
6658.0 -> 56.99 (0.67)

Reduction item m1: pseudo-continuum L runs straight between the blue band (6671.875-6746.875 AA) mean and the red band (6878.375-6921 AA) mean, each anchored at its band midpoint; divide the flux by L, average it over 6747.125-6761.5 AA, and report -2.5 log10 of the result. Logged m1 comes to 0.10 mag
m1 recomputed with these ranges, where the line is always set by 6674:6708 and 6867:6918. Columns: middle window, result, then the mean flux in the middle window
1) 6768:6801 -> 0.12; 48.7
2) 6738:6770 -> 0.09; 50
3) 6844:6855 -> 0.11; 48.5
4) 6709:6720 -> 0.10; 49.7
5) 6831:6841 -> 0.09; 49.7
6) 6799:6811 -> 0.11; 48.7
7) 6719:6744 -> 0.11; 49.1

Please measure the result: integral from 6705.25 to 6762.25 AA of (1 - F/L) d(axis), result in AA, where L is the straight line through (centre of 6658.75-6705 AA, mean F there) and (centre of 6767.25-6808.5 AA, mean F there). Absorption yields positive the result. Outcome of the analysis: 3.37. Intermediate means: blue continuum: 56.6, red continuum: 48.7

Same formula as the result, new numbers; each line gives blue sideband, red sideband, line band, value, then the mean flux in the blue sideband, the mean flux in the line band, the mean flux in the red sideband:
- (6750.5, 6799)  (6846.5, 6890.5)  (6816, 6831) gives 0.19 AA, 49.1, 48.8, 49.7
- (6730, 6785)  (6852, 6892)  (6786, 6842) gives 1.60 AA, 50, 48.6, 50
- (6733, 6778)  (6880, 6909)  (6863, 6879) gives 0.68 AA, 50.4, 50.6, 53.4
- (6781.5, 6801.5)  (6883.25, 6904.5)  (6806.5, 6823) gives -0.22 AA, 46.8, 48.8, 52.6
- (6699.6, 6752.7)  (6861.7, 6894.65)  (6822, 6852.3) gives 0.76 AA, 50.3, 49.7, 51.2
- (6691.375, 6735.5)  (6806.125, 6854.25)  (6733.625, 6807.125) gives 1.40 AA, 51.2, 49.3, 49.3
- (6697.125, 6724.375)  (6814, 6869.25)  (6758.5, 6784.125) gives -0.14 AA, 51.9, 50.8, 49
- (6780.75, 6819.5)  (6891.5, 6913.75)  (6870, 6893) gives 1.00 AA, 47.8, 51.8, 55.8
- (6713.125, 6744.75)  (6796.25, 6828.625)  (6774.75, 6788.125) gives 0.01 AA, 48.7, 48.7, 48.8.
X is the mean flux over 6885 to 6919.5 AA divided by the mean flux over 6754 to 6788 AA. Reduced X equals 1.10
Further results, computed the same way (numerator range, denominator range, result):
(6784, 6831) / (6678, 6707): 0.90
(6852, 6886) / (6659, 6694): 0.87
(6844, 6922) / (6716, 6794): 1.07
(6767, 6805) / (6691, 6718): 0.91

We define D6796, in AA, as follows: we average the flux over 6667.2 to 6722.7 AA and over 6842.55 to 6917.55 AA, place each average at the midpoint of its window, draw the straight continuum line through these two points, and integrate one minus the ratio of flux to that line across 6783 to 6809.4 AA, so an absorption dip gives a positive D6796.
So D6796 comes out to 2.9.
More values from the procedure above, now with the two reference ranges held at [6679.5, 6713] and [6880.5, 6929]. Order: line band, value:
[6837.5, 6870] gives 3.7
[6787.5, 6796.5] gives 1.4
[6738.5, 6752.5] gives 1.2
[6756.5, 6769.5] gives 0.9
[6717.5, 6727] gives 1.3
